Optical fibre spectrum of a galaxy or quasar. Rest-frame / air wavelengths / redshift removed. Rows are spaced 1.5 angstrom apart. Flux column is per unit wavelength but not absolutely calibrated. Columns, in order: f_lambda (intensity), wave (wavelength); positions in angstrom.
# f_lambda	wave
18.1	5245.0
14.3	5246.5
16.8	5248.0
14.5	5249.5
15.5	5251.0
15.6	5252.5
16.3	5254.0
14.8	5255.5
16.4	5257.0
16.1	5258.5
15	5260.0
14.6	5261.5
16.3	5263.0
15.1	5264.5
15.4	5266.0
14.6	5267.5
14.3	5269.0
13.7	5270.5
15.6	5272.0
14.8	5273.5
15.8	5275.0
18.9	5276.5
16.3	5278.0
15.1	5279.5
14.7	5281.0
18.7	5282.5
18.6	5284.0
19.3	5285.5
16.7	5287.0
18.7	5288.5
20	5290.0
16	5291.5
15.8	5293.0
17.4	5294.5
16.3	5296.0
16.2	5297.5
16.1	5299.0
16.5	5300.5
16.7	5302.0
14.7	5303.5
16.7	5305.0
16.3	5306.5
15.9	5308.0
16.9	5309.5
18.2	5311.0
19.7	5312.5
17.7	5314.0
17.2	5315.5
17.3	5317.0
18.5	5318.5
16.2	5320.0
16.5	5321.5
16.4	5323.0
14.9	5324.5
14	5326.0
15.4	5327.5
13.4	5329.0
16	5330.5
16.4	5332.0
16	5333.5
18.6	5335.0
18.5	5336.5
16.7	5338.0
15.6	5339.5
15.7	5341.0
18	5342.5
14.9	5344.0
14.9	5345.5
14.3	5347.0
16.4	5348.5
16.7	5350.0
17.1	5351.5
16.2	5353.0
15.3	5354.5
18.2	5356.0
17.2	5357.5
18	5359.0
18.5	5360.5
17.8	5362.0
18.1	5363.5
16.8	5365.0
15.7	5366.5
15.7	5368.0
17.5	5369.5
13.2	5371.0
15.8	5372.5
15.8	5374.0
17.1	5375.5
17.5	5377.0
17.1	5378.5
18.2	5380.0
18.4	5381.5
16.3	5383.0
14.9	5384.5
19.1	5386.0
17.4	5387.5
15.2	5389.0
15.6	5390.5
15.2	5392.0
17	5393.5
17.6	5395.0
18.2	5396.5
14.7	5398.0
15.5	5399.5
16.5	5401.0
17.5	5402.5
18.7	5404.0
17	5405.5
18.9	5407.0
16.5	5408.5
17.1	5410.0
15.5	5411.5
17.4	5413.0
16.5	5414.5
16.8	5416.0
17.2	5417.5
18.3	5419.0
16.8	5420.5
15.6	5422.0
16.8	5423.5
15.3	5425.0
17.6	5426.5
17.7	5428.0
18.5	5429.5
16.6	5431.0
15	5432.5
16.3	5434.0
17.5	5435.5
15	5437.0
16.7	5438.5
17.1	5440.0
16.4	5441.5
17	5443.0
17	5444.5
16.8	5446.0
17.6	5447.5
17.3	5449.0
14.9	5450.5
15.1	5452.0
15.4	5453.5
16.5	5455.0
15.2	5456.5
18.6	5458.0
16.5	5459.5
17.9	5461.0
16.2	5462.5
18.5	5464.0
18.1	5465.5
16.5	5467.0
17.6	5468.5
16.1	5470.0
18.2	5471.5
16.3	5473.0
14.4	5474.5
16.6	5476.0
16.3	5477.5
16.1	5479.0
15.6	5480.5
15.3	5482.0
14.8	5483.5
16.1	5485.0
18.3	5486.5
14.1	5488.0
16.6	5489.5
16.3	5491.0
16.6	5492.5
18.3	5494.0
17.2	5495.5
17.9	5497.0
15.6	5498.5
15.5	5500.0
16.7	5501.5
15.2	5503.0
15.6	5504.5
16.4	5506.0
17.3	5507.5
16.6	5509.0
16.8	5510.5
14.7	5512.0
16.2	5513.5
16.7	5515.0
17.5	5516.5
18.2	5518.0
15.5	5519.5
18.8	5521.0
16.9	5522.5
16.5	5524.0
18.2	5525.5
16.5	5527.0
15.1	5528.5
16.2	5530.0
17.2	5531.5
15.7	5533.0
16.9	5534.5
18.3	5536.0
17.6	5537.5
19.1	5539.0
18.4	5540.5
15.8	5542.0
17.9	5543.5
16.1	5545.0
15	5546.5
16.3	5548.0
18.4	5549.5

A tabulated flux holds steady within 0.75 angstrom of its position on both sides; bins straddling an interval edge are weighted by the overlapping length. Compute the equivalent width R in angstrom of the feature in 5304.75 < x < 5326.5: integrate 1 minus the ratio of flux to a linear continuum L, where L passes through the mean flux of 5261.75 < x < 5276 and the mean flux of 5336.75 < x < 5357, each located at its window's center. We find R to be -1.5 angstrom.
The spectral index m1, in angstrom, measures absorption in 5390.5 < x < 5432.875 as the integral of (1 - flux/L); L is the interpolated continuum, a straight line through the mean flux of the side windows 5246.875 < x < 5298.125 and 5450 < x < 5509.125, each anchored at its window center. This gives -1.3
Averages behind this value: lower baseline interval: 16.2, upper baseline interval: 16.4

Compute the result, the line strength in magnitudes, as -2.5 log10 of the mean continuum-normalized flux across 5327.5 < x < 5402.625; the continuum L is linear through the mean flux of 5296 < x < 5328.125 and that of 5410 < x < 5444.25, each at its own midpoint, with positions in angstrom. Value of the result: 0.007 mag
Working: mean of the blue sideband 16.6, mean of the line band 16.5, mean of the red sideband 16.7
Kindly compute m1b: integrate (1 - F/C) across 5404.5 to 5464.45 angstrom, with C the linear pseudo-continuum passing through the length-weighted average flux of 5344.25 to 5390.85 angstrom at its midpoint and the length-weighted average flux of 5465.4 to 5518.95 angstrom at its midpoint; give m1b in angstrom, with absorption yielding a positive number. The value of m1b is -0.9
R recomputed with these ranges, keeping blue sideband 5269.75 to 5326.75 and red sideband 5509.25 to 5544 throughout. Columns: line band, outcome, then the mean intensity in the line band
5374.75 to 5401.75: 0.10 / 16.8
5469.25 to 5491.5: 1.12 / 16.1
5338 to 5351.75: 0.66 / 16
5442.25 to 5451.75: 0.11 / 16.7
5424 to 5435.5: 0.06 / 16.8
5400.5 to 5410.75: -0.39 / 17.5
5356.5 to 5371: -0.24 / 17.1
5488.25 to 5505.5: 0.52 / 16.4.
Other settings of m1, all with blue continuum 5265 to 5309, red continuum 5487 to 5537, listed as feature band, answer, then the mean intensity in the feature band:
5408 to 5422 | -0.3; 16.8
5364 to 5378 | 0.3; 16.2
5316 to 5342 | 0.3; 16.3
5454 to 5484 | 0.0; 16.6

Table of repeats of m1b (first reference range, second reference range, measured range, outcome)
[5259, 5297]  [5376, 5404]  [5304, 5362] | -0.1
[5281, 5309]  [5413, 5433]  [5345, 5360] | 0.4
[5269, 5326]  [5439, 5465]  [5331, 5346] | 0.2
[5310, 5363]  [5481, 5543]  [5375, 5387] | -0.5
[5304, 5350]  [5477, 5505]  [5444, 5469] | -0.8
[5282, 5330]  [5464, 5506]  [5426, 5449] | -0.5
